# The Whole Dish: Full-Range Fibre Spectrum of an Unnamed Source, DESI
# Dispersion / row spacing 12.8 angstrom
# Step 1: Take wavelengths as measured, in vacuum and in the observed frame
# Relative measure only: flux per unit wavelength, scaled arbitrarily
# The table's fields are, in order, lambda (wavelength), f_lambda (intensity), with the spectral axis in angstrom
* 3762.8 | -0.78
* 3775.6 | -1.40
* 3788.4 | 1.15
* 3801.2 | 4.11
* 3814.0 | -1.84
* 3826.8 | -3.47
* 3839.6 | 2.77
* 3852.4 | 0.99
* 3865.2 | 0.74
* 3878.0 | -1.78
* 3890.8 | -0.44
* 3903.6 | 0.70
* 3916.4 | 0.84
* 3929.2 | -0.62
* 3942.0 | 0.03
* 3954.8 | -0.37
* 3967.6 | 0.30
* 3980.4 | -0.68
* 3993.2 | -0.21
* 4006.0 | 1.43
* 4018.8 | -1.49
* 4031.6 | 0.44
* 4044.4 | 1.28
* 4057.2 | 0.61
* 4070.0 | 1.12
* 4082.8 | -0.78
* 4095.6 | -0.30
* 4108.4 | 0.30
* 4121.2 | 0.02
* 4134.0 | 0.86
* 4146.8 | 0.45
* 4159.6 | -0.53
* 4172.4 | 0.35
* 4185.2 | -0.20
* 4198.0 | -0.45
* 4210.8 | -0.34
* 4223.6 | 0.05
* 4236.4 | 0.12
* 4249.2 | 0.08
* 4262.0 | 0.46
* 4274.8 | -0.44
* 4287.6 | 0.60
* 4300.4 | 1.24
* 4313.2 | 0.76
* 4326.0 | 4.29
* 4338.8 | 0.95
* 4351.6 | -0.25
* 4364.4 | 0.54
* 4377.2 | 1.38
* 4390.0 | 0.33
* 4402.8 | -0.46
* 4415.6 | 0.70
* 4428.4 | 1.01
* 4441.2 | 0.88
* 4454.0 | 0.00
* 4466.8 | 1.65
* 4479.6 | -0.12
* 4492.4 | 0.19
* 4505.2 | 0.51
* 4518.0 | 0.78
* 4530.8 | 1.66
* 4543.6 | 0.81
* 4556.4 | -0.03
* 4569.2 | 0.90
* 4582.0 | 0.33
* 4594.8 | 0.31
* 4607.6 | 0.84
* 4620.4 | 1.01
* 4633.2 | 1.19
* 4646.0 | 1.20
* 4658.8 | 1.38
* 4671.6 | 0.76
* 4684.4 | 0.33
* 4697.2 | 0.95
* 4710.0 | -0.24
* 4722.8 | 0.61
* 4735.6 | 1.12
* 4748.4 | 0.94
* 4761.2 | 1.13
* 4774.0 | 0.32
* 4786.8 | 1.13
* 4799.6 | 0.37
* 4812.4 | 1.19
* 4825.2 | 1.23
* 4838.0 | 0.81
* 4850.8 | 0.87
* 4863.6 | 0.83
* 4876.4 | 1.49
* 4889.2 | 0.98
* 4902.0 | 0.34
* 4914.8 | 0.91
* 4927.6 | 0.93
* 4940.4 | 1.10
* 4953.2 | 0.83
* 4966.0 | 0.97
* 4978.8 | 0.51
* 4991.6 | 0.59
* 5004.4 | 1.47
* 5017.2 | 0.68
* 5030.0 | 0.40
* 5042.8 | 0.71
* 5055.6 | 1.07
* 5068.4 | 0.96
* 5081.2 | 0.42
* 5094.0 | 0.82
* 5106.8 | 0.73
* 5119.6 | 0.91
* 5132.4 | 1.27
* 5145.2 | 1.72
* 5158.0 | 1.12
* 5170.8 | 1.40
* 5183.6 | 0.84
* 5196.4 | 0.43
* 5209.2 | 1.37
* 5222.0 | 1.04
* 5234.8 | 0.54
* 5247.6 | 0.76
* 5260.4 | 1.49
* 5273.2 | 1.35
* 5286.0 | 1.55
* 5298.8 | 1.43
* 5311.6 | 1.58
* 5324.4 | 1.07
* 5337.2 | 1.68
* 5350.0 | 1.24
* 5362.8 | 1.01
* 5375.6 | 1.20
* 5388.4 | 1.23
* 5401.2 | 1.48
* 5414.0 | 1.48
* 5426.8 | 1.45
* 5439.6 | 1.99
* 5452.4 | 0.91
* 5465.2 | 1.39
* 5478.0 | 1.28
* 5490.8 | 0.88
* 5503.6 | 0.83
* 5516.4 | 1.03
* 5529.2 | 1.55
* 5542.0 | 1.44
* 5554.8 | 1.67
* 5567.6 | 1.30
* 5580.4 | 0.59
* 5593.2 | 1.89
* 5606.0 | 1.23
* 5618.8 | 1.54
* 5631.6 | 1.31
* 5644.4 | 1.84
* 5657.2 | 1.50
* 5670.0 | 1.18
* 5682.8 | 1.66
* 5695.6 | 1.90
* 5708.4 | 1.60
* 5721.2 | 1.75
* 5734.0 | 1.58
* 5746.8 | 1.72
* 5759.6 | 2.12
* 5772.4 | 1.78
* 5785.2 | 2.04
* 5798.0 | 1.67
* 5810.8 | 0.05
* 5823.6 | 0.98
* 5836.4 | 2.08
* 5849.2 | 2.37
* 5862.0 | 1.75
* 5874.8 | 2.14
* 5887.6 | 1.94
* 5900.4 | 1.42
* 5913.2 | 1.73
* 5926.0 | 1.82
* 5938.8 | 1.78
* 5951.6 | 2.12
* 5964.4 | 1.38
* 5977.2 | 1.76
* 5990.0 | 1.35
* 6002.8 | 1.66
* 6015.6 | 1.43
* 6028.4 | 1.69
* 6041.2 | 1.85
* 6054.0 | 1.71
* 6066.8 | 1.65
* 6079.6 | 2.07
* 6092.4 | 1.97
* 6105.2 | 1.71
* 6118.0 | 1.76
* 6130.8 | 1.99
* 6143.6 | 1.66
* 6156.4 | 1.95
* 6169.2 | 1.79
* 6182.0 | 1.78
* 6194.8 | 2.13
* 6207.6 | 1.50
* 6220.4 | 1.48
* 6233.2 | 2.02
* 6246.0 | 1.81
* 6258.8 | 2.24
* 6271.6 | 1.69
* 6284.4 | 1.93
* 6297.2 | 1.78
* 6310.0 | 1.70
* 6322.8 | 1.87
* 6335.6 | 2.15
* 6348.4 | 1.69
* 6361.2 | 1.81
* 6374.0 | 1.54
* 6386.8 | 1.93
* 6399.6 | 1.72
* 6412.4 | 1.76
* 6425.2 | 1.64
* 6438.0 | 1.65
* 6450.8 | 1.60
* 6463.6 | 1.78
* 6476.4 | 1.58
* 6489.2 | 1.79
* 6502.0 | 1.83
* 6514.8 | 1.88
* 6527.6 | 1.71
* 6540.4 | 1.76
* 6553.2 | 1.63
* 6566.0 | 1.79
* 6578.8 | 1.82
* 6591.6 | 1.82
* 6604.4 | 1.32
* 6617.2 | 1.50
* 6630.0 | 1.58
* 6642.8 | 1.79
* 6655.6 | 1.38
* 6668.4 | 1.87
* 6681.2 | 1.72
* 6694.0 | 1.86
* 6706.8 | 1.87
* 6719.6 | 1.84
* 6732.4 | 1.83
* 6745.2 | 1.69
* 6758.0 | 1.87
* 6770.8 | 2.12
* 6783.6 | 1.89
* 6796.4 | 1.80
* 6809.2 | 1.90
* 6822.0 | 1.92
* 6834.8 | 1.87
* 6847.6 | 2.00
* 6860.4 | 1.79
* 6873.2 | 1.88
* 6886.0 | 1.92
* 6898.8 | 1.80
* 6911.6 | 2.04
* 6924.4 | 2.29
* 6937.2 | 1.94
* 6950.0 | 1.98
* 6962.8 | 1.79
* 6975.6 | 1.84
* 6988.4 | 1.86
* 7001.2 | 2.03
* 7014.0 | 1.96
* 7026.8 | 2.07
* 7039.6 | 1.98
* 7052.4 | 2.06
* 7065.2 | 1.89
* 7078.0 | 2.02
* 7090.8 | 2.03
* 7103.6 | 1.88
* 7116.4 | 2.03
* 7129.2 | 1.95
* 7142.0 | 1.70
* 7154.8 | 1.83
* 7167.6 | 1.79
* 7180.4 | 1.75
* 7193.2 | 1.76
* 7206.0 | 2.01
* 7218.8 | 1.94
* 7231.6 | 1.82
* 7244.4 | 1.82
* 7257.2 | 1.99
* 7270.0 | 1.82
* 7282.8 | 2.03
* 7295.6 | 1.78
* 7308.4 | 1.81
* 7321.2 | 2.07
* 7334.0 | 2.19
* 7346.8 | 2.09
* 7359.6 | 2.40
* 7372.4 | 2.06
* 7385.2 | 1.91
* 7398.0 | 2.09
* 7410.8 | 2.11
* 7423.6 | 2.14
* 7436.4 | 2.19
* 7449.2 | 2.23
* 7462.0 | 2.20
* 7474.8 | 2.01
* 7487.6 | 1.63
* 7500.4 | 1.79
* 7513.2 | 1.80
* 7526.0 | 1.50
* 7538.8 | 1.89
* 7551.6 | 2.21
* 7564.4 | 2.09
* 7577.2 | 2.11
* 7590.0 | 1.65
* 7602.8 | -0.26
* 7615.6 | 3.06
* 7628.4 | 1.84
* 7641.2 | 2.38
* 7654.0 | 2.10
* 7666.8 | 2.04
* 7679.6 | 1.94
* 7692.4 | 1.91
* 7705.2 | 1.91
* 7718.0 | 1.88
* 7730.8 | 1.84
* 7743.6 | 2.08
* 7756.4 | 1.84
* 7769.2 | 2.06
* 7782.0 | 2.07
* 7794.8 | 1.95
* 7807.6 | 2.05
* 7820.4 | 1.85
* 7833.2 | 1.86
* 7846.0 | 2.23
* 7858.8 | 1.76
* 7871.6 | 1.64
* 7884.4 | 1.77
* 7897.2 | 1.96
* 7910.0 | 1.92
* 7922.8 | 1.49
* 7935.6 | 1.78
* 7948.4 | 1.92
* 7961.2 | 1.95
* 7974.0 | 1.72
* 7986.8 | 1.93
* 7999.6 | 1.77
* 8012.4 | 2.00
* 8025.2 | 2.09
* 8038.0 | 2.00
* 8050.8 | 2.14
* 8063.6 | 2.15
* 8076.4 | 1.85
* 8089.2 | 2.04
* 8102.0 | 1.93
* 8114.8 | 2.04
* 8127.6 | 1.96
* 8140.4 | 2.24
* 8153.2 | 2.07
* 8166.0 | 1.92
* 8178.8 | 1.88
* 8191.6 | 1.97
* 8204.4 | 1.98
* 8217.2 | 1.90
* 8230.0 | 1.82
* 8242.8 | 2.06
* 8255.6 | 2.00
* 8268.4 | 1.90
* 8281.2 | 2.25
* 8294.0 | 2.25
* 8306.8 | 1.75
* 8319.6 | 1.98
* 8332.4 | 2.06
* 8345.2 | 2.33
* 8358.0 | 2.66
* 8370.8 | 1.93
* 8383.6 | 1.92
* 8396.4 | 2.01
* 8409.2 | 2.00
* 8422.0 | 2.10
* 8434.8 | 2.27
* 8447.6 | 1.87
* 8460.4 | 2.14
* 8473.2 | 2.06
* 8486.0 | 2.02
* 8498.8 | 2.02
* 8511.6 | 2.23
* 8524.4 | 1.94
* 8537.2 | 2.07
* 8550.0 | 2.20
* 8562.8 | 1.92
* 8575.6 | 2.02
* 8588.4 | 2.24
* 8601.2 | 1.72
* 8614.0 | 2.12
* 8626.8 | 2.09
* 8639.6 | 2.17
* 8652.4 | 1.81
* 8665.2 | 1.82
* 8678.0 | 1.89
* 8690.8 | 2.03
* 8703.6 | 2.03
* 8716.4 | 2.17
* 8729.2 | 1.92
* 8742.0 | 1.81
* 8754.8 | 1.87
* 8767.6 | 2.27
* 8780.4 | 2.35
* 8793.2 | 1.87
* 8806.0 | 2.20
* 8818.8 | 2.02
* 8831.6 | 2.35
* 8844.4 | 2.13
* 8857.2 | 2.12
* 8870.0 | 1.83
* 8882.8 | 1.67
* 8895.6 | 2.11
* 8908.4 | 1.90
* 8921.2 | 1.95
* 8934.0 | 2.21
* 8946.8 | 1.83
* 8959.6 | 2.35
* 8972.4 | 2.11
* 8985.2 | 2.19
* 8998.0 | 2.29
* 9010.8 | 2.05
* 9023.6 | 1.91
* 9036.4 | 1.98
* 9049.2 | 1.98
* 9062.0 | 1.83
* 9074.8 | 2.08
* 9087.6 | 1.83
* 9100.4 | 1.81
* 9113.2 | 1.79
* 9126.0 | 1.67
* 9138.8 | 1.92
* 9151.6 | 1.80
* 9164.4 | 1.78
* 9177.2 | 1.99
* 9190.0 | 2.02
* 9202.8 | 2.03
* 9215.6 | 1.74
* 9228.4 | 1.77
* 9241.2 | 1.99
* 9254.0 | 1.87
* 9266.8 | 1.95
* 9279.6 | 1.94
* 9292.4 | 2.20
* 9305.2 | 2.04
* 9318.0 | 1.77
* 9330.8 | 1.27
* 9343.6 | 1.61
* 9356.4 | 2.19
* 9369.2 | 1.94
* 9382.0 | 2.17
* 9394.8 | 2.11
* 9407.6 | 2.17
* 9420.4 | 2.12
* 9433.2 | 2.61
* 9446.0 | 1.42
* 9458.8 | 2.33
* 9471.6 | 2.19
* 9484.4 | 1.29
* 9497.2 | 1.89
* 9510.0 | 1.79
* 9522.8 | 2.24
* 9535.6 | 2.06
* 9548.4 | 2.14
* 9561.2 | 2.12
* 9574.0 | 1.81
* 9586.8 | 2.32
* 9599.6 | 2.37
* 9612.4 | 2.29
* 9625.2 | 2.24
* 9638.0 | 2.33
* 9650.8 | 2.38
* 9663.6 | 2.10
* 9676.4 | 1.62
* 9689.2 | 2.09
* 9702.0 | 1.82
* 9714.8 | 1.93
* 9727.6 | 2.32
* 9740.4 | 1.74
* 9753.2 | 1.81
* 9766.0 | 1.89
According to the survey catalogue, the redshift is 0.278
